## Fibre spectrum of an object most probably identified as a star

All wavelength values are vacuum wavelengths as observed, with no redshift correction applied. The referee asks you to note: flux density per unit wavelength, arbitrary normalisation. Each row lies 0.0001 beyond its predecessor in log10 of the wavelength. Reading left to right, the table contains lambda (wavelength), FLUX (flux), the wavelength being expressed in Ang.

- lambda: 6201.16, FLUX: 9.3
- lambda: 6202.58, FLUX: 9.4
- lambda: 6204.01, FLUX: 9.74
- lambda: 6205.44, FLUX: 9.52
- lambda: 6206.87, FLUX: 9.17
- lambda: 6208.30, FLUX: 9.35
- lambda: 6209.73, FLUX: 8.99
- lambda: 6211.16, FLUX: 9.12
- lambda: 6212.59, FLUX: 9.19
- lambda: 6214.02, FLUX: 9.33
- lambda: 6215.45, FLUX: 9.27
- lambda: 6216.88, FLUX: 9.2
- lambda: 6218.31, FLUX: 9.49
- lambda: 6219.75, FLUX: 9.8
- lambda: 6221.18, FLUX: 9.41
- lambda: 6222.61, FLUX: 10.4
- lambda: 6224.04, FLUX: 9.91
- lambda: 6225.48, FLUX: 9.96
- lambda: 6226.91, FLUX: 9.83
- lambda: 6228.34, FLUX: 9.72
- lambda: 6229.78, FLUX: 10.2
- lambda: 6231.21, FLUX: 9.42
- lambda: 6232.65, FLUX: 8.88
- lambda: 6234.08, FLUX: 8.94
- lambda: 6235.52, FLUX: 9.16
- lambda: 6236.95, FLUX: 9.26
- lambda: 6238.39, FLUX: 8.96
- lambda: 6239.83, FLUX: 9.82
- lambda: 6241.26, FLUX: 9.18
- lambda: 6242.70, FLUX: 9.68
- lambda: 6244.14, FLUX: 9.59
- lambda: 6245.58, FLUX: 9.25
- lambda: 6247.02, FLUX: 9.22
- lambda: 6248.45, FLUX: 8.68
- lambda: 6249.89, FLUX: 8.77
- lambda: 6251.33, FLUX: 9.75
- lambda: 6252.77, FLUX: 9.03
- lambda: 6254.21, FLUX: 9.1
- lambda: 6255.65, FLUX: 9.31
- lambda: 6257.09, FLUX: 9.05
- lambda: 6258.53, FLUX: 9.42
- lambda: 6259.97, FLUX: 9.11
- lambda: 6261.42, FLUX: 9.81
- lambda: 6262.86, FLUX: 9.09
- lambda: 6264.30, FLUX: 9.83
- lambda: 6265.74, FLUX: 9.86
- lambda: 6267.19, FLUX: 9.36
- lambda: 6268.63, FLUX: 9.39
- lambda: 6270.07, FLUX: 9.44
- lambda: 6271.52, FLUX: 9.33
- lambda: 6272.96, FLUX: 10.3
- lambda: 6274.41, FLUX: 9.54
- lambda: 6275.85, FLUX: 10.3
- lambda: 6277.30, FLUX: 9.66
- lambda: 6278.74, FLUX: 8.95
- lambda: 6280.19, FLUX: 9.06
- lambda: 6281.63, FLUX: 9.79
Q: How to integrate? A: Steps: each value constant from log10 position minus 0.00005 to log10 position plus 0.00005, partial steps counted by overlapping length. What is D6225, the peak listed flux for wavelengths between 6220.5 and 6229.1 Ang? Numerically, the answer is 10.4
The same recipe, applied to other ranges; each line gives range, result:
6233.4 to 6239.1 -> 9.26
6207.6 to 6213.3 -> 9.35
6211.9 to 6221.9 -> 9.8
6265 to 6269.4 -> 9.86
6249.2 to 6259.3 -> 9.75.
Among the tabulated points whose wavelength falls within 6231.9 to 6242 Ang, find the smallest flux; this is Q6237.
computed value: 8.88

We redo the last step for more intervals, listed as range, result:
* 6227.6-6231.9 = 9.42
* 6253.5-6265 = 9.05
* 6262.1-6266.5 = 9.09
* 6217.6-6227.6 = 9.41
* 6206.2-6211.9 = 8.99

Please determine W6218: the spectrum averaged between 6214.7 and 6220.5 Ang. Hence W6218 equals 9.44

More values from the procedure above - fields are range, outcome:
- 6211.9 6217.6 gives 9.26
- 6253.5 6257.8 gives 9.16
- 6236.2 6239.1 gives 9.12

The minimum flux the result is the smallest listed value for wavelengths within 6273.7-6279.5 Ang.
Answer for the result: 8.95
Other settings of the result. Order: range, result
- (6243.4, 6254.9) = 8.68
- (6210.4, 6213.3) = 9.12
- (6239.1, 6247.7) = 9.18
